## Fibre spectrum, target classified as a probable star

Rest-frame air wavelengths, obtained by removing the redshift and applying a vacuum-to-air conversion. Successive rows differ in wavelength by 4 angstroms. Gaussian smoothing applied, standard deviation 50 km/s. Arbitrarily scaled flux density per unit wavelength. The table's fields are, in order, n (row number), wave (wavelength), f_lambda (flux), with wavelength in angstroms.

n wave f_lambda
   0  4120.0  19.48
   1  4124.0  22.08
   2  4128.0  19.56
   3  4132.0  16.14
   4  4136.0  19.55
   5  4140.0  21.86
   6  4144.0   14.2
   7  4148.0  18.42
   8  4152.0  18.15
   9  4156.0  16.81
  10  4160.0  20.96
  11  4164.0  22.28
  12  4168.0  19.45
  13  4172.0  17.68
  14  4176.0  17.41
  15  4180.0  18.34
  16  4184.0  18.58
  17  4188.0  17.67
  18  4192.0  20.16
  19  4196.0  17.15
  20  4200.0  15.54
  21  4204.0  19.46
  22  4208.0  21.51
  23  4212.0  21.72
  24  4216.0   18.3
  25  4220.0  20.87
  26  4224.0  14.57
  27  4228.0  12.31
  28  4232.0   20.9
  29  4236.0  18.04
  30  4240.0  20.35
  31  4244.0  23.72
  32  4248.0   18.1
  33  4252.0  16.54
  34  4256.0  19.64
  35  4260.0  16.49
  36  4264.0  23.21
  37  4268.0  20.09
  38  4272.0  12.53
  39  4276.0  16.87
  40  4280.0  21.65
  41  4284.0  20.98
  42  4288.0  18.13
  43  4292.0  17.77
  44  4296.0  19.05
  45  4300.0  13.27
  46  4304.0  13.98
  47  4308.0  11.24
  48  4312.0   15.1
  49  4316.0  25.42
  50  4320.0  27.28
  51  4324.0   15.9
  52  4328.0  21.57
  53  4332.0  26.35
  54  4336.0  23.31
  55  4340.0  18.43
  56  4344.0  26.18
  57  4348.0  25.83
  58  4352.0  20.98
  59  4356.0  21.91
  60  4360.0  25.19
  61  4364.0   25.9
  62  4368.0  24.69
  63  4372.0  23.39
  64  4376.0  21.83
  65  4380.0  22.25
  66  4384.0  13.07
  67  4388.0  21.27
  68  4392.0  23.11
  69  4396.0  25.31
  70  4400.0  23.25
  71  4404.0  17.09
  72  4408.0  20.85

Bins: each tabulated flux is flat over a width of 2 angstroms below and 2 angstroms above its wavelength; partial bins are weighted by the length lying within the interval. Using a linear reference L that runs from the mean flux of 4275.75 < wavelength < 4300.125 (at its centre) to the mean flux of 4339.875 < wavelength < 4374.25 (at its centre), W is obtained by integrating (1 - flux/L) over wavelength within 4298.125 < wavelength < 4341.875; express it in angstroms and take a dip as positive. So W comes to 4.0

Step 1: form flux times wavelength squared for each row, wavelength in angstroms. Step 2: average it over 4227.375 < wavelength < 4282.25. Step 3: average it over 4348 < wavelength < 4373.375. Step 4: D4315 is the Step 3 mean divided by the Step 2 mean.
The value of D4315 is 1.3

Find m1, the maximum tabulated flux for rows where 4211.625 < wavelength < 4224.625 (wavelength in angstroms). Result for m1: 21.72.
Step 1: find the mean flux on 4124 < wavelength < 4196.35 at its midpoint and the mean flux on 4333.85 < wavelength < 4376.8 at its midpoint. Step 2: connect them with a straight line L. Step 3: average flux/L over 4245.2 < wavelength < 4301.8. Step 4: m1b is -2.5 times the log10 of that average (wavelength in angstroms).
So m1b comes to 0.18 mag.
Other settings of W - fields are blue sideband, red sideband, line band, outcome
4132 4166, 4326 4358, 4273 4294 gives 2.9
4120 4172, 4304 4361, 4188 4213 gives 0.9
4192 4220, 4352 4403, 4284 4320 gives 5.9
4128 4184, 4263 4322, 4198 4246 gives -1.2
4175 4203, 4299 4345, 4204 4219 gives -1.8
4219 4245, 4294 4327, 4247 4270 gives -1.1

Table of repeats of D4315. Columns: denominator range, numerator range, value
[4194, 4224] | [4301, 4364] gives 1.19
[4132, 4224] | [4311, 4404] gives 1.30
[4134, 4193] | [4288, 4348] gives 1.14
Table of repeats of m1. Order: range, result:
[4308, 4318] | 25.42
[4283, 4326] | 27.28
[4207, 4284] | 23.72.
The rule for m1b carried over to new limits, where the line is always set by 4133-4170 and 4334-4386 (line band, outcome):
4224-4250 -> 0.11 mag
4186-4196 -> 0.06 mag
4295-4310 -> 0.46 mag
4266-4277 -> 0.27 mag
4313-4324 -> -0.08 mag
